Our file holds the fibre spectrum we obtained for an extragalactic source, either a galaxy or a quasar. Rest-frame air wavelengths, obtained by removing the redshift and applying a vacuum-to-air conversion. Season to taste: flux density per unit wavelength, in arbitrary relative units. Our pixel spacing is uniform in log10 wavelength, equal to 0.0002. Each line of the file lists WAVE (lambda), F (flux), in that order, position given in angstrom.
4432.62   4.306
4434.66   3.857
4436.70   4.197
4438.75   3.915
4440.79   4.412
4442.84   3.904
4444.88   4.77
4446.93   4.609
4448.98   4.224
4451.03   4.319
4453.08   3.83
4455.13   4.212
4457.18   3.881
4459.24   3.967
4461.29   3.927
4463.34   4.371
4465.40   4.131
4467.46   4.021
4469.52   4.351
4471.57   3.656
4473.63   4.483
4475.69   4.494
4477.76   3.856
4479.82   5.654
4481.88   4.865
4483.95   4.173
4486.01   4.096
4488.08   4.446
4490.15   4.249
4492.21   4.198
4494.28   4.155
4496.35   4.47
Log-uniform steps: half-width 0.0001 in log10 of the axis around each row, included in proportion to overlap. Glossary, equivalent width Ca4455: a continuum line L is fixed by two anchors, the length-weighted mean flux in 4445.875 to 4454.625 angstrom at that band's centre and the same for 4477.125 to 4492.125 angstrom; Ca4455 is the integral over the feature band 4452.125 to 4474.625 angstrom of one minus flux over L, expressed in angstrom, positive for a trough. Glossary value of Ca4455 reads 1.34 angstrom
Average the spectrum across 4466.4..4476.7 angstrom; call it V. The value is 4.2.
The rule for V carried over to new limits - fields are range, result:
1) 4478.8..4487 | 4.7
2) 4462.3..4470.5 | 4.21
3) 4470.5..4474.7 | 4.09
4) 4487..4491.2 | 4.35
